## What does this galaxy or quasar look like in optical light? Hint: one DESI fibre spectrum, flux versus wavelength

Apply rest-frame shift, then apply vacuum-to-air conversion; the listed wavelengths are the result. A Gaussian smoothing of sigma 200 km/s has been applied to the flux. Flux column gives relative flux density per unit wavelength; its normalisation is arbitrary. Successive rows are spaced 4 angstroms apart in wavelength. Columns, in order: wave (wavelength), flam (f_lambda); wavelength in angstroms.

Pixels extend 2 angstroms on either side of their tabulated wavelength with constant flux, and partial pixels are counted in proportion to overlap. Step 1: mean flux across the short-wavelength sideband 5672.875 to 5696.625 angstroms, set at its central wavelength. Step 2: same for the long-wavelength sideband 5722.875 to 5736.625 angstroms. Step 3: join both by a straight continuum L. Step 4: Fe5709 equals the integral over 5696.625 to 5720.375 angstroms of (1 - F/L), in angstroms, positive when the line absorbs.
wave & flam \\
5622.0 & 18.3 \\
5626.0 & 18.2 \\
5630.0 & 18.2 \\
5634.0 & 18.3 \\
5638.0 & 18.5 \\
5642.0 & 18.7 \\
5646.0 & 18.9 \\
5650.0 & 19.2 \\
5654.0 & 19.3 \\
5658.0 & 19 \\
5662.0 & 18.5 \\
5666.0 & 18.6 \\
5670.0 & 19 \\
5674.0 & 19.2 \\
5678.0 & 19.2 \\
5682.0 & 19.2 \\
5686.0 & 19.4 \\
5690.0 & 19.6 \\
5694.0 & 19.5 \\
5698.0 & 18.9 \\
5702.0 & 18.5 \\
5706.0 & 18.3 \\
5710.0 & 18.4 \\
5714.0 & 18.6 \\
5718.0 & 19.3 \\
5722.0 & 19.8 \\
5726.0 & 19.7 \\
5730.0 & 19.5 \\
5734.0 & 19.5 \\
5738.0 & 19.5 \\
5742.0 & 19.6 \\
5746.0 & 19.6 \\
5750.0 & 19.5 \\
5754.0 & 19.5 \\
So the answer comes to 0.97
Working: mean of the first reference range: 19.3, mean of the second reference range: 19.6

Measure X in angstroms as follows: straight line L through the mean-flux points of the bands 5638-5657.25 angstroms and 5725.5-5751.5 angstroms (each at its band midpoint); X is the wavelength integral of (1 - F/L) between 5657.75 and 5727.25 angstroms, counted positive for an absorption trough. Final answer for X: 0.8 angstroms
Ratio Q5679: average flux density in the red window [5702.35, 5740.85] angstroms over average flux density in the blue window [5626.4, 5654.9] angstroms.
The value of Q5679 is 1.03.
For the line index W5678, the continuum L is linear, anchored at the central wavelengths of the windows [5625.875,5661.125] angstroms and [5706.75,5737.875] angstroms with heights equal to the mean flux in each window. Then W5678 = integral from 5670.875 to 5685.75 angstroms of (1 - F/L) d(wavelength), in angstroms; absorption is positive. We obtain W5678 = -0.2 angstroms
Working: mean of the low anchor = 18.7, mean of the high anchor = 19.2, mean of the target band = 19.2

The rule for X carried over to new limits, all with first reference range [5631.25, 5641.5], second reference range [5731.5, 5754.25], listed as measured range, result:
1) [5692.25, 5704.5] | 0.1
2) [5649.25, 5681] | -0.5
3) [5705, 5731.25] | 0.2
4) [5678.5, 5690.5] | -0.3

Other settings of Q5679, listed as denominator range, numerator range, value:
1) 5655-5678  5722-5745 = 1.04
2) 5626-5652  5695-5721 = 1.01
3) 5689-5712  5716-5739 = 1.04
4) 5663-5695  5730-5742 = 1.02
